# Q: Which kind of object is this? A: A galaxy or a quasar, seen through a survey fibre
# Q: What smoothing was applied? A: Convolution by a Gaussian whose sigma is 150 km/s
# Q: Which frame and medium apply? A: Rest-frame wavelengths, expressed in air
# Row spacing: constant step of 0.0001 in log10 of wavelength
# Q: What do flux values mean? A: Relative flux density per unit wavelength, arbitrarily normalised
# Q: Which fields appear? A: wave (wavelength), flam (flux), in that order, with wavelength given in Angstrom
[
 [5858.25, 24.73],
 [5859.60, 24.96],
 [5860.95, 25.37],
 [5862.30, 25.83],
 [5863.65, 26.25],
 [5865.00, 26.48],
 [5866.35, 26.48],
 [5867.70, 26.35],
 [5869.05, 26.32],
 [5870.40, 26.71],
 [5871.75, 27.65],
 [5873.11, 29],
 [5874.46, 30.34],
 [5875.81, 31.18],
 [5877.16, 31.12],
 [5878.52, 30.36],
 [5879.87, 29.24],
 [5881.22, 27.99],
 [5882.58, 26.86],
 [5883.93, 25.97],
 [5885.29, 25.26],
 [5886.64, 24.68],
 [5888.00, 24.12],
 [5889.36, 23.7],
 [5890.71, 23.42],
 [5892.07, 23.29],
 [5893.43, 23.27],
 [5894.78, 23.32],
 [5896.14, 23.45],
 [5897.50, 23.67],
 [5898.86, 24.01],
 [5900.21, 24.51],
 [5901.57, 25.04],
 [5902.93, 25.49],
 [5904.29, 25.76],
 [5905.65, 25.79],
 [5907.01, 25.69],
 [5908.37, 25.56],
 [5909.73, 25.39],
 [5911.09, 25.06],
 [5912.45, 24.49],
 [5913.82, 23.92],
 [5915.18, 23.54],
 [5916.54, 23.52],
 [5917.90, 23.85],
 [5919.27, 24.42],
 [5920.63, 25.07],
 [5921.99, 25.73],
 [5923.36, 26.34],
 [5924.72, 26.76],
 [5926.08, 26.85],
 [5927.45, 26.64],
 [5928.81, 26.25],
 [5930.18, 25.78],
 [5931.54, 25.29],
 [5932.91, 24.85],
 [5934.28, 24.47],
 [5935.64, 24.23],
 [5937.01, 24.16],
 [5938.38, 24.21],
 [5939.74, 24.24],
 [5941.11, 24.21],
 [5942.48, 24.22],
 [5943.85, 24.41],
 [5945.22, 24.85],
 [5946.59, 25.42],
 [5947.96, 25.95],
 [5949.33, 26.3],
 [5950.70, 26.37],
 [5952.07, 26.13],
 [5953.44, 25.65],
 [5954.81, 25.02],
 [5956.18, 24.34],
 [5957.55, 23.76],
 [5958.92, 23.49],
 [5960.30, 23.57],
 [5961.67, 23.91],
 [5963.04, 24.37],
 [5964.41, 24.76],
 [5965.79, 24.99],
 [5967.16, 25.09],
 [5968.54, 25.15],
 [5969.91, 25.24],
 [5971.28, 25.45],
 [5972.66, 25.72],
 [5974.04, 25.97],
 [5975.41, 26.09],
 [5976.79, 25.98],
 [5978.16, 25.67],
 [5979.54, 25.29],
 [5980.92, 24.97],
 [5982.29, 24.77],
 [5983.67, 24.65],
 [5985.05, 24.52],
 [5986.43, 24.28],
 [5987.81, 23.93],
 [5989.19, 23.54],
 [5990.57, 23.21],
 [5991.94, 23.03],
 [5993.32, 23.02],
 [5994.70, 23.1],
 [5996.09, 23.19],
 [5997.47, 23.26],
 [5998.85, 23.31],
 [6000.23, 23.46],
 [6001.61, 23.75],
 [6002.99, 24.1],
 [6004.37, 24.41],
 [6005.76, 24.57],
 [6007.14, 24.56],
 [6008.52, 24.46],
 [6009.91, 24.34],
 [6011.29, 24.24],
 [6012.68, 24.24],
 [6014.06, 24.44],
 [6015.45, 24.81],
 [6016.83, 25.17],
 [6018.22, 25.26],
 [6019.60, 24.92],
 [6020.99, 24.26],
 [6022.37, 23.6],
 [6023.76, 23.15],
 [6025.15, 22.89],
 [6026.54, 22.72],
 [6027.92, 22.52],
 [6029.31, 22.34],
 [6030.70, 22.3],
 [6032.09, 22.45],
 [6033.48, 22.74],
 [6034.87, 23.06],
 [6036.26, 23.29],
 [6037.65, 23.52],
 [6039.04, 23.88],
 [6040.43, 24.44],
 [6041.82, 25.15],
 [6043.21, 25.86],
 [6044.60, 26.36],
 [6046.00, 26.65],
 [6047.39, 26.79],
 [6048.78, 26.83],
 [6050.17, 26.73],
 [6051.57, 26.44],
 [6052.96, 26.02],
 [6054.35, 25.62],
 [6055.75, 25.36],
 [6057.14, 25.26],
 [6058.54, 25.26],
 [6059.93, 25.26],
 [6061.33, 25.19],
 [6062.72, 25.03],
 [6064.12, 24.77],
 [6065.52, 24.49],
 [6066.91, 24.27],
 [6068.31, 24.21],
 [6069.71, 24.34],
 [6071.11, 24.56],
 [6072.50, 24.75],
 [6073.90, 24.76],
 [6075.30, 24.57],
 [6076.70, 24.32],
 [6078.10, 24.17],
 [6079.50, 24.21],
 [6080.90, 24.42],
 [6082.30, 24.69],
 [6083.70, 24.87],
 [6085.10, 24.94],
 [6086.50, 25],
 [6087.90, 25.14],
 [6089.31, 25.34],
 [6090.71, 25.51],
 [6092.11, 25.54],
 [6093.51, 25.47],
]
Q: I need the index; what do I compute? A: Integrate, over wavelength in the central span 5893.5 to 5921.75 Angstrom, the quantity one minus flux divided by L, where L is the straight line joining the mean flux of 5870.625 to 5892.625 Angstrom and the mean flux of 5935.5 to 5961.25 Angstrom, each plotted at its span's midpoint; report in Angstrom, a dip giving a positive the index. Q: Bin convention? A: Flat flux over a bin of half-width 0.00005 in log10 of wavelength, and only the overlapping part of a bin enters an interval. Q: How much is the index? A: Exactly 1.8 Angstrom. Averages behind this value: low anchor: 27.1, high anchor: 24.8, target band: 24.6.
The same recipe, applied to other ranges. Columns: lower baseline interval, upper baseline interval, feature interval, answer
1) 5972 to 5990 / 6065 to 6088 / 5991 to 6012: 1.0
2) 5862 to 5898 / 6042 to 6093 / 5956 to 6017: 3.1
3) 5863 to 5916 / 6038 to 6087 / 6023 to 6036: 1.3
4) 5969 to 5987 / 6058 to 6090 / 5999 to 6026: 0.9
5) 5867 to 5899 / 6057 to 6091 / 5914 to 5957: 1.3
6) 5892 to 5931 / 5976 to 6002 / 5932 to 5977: -0.9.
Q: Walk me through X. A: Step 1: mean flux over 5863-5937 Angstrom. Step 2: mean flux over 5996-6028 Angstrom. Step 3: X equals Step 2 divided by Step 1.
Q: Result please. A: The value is 0.93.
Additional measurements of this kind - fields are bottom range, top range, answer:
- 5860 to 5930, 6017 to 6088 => 0.95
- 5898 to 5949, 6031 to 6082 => 0.99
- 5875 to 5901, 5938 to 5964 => 0.96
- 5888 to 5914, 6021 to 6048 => 0.98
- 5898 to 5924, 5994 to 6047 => 0.96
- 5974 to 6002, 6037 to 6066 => 1.05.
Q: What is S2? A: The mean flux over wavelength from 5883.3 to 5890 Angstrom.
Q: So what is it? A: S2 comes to 24.7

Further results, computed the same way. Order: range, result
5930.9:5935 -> 24.9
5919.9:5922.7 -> 25.4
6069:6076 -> 24.6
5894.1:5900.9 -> 23.8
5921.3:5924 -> 26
